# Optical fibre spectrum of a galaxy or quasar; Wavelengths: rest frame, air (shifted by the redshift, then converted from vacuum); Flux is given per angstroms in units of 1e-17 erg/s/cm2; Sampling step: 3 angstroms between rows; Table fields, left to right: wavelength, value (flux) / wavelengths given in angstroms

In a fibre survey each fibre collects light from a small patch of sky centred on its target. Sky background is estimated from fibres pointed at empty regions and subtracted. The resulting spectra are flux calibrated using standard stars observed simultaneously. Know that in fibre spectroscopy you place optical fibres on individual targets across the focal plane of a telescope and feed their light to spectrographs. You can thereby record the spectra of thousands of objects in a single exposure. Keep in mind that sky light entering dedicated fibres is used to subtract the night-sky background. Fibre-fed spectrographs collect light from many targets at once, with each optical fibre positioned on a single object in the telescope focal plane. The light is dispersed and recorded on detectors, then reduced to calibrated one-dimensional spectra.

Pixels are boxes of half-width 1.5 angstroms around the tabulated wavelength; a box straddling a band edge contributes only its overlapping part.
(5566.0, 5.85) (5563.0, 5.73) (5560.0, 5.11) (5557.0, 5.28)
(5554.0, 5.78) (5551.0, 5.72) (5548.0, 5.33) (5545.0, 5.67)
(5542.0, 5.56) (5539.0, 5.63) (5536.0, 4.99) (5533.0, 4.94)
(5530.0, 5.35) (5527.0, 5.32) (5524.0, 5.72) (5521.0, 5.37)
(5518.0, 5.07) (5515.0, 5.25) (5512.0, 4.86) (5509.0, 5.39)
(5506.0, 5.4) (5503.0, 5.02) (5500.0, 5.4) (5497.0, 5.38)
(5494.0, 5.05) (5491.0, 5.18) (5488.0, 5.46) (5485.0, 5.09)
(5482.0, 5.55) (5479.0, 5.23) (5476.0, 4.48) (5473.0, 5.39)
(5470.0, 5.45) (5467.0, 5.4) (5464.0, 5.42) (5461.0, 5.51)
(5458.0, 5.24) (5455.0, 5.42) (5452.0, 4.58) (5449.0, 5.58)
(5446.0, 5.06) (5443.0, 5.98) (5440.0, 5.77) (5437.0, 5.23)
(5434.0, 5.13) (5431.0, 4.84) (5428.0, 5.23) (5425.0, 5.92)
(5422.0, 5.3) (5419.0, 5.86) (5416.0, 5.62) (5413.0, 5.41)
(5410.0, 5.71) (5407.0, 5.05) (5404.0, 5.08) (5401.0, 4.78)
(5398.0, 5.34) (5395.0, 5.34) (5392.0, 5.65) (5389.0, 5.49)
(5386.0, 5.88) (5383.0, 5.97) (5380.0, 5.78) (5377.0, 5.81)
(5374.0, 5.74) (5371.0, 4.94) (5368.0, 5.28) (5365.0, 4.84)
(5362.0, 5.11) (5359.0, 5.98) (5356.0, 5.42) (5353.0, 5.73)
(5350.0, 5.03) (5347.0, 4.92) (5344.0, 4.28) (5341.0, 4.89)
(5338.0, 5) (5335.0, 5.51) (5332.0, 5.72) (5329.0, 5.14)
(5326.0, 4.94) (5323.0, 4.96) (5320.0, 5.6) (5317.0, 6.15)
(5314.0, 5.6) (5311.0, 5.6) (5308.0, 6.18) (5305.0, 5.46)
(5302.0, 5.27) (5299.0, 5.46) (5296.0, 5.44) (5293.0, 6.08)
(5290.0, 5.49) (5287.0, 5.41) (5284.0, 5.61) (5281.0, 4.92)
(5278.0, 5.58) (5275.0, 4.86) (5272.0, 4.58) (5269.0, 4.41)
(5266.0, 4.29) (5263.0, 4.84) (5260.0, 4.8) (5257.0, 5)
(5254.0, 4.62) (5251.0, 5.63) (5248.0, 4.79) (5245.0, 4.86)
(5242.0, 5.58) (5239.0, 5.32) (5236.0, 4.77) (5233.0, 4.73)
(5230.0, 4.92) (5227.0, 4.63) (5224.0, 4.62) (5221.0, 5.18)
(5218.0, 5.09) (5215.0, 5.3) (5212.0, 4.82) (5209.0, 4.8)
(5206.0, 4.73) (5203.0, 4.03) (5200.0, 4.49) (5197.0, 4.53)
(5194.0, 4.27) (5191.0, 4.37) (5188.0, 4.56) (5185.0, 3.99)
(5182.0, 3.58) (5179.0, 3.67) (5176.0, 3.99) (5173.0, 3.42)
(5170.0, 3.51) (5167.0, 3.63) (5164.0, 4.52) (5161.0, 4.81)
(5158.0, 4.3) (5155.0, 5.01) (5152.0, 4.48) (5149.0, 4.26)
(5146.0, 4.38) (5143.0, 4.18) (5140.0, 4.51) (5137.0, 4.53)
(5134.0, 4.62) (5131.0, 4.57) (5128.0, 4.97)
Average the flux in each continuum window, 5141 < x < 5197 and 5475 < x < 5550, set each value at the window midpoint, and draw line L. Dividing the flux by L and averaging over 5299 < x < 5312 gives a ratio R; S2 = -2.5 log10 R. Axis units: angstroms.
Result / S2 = -0.21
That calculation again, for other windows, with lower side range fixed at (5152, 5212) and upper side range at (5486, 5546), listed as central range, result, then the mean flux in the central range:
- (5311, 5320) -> -0.23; 5.78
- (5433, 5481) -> -0.04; 5.31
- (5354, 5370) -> -0.11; 5.33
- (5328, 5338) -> -0.15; 5.4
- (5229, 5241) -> -0.13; 4.96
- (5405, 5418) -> -0.10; 5.45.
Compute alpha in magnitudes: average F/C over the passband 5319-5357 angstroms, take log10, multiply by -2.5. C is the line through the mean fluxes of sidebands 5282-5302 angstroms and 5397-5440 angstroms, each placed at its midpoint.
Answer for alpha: 0.064 mag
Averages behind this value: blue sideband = 5.54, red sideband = 5.34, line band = 5.16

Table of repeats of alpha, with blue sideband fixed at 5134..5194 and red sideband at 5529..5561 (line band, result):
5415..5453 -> -0.07 mag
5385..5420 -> -0.10 mag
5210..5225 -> -0.15 mag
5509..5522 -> 0.03 mag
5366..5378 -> -0.11 mag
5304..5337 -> -0.18 mag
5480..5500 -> -0.01 mag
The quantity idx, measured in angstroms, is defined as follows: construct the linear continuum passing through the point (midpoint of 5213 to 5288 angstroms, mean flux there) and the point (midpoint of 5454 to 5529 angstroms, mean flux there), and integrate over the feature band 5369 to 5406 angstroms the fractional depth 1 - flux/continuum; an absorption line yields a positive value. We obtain -2.4 angstroms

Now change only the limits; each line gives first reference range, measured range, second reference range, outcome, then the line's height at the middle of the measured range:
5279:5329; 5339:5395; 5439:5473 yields 0.9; 5.46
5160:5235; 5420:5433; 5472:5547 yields -0.8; 5.04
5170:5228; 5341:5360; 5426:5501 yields -1.1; 4.91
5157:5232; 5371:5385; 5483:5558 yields -2.3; 4.92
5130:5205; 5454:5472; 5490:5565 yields -0.9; 5.15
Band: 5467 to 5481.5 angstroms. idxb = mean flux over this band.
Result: 5.19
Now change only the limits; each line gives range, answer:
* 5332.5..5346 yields 4.98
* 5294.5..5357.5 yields 5.35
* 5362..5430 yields 5.44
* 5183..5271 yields 4.75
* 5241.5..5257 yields 5.06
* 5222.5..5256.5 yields 4.95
